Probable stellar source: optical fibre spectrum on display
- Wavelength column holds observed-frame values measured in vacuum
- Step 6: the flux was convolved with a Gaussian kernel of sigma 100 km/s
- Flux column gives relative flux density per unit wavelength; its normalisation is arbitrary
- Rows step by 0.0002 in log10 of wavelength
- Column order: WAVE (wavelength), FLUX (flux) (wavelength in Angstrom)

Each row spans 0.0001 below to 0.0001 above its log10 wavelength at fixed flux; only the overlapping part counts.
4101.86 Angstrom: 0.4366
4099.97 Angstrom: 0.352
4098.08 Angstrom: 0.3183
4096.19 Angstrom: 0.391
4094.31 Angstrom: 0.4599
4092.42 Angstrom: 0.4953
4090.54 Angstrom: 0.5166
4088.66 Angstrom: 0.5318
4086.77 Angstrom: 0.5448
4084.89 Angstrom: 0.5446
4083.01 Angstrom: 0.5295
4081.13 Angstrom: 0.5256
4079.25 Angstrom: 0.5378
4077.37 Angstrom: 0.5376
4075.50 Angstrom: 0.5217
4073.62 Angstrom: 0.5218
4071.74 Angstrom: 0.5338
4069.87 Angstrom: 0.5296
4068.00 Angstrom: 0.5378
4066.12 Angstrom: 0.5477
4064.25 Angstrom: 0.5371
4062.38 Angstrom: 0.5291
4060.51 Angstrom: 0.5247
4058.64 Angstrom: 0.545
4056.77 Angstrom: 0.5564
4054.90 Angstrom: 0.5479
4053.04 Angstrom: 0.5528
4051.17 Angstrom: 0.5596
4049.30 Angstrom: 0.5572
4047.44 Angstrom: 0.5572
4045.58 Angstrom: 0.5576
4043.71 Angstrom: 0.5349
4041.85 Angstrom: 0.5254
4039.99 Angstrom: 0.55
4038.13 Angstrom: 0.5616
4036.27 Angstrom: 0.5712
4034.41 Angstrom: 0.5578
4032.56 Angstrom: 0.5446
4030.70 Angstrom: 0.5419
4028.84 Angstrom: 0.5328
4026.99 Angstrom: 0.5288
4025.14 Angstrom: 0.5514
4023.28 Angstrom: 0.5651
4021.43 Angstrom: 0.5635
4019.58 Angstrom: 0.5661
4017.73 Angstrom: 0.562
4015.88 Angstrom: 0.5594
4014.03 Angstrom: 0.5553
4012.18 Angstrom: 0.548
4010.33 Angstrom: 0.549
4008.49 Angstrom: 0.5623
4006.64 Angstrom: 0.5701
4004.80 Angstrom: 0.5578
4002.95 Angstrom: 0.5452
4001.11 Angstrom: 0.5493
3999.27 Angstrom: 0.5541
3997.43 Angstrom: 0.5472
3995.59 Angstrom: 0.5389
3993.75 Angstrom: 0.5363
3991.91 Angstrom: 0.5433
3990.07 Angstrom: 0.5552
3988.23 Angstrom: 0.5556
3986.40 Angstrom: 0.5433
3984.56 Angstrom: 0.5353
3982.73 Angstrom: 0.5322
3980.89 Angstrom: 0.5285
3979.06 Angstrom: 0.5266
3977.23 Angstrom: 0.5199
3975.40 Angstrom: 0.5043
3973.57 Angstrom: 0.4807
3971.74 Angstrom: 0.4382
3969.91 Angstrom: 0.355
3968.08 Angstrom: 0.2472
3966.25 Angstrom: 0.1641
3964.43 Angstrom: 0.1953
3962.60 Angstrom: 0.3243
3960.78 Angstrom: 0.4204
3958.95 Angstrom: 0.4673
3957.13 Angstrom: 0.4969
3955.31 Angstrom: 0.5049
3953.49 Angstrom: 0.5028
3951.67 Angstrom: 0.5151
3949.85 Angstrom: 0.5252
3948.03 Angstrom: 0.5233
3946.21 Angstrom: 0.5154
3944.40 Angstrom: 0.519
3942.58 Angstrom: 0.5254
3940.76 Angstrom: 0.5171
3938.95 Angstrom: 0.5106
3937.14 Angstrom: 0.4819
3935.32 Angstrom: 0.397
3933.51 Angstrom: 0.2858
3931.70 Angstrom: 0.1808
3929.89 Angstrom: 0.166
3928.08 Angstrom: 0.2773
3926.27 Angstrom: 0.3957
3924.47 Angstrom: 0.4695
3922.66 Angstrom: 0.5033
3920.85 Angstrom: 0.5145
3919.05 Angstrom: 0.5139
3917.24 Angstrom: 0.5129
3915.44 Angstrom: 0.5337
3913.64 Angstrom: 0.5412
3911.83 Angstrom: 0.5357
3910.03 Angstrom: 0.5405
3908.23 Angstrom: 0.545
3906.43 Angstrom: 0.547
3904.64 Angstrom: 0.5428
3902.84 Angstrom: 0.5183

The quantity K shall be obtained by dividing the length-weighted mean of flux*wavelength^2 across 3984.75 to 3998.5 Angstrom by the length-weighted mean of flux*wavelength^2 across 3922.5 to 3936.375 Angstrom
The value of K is 1.7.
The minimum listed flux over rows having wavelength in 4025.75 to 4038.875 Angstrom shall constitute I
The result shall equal 0.5288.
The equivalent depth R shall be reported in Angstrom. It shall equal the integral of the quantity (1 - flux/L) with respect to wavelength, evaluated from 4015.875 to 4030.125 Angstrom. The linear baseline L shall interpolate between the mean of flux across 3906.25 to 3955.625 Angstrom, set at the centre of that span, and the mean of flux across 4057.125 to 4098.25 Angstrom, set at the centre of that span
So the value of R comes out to -1.6 Angstrom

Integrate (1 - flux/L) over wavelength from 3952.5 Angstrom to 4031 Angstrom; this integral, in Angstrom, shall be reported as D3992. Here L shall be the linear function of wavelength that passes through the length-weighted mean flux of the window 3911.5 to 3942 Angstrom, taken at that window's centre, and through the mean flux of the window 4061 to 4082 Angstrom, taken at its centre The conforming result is -3.8 Angstrom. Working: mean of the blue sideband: 0.43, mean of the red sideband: 0.533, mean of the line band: 0.501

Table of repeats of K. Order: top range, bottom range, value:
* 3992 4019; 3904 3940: 1.28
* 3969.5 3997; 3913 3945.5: 1.22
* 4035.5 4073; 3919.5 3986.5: 1.32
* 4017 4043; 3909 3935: 1.37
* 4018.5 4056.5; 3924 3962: 1.32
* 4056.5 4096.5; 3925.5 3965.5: 1.33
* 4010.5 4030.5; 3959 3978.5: 1.52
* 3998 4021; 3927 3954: 1.34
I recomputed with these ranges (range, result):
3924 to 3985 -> 0.1641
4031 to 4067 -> 0.5247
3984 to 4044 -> 0.5254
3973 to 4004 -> 0.4807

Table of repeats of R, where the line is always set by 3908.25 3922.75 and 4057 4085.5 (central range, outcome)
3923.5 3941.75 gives 5.5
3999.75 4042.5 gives -1.7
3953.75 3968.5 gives 4.6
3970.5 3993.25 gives 0.4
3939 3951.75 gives 0.2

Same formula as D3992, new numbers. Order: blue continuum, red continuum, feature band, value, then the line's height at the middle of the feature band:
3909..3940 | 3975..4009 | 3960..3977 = 5.1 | 0.505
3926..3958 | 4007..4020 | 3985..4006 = -0.8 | 0.527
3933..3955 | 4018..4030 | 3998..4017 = -0.6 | 0.539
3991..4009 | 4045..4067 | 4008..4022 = -0.2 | 0.55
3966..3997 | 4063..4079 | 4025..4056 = -1.9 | 0.517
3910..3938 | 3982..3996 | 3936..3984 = 3.1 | 0.49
